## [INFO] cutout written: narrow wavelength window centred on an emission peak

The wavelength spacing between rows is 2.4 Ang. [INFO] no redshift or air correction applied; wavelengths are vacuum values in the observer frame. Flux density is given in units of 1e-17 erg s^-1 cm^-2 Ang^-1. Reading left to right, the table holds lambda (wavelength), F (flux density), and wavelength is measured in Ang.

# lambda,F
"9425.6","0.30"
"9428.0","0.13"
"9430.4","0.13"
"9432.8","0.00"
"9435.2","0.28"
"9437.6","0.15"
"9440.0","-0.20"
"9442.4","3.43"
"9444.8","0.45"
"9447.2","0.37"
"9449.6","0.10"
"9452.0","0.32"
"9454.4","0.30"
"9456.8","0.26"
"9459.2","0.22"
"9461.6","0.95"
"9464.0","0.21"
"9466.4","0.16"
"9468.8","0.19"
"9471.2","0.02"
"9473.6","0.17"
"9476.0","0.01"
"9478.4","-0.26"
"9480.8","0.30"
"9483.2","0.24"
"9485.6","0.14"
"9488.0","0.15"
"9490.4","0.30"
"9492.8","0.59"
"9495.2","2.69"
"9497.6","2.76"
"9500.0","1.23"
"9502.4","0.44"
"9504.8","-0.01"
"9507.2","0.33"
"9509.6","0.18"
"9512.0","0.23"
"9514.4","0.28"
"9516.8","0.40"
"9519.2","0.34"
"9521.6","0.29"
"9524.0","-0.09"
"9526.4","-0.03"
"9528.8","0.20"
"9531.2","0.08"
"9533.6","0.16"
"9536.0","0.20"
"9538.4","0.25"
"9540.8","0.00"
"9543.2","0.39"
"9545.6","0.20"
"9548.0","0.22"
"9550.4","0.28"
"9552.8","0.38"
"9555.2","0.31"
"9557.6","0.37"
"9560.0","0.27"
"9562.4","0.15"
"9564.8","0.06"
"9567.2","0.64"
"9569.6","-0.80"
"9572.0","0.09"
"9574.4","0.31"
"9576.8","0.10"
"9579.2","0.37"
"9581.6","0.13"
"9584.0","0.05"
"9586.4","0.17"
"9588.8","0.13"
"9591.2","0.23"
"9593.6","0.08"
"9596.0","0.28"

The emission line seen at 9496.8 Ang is Hbeta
